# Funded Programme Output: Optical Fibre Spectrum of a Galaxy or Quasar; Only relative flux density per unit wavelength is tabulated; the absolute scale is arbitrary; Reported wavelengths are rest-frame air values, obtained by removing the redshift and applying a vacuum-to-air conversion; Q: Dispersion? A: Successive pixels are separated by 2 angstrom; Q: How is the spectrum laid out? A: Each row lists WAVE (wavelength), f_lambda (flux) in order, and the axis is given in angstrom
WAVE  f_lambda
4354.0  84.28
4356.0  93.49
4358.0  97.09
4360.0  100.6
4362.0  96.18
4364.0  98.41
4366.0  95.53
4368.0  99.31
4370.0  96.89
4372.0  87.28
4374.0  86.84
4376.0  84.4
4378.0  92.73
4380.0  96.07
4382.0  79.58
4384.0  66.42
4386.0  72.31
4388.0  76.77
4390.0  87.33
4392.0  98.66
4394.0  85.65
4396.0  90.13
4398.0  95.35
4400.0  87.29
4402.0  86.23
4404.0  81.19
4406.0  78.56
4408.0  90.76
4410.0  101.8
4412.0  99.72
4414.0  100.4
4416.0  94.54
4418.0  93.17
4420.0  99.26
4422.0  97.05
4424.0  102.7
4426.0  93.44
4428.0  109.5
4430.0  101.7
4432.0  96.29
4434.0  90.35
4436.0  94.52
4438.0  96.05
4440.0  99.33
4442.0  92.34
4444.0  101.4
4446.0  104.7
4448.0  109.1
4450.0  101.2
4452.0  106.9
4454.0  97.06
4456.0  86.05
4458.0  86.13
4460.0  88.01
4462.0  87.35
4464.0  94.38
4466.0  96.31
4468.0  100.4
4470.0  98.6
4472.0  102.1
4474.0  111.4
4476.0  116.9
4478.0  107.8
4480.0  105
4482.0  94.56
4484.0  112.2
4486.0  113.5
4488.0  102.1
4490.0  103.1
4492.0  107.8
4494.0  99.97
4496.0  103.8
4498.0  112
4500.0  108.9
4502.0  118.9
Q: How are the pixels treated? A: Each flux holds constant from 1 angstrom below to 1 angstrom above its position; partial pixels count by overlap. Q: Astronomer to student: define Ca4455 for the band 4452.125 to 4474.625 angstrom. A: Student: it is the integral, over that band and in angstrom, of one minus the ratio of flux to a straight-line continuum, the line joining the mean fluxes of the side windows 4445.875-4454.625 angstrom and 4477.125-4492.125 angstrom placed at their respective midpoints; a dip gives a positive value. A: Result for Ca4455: 2.0 angstrom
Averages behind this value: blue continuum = 104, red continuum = 106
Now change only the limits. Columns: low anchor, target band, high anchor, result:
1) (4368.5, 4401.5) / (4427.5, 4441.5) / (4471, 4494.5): -0.1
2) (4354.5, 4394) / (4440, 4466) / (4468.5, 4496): 1.3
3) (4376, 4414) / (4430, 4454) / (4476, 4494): -0.5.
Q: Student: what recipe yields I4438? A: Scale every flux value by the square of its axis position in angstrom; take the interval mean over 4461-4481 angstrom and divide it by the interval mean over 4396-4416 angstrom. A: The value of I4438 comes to 1.15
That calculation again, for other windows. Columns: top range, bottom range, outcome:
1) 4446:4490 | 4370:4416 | 1.19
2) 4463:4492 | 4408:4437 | 1.09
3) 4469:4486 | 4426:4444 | 1.11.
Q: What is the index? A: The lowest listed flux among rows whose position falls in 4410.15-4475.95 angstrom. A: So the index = 86.05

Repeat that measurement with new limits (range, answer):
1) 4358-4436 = 66.42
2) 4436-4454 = 92.34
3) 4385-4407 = 72.31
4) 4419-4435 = 90.35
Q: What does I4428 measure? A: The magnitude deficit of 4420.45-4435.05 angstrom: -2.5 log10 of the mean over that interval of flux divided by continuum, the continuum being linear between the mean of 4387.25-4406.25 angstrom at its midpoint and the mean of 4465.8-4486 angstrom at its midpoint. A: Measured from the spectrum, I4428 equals -0.05 mag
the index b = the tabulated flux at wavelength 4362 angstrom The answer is 96.18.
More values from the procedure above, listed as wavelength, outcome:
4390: 87.33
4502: 118.9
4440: 99.33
